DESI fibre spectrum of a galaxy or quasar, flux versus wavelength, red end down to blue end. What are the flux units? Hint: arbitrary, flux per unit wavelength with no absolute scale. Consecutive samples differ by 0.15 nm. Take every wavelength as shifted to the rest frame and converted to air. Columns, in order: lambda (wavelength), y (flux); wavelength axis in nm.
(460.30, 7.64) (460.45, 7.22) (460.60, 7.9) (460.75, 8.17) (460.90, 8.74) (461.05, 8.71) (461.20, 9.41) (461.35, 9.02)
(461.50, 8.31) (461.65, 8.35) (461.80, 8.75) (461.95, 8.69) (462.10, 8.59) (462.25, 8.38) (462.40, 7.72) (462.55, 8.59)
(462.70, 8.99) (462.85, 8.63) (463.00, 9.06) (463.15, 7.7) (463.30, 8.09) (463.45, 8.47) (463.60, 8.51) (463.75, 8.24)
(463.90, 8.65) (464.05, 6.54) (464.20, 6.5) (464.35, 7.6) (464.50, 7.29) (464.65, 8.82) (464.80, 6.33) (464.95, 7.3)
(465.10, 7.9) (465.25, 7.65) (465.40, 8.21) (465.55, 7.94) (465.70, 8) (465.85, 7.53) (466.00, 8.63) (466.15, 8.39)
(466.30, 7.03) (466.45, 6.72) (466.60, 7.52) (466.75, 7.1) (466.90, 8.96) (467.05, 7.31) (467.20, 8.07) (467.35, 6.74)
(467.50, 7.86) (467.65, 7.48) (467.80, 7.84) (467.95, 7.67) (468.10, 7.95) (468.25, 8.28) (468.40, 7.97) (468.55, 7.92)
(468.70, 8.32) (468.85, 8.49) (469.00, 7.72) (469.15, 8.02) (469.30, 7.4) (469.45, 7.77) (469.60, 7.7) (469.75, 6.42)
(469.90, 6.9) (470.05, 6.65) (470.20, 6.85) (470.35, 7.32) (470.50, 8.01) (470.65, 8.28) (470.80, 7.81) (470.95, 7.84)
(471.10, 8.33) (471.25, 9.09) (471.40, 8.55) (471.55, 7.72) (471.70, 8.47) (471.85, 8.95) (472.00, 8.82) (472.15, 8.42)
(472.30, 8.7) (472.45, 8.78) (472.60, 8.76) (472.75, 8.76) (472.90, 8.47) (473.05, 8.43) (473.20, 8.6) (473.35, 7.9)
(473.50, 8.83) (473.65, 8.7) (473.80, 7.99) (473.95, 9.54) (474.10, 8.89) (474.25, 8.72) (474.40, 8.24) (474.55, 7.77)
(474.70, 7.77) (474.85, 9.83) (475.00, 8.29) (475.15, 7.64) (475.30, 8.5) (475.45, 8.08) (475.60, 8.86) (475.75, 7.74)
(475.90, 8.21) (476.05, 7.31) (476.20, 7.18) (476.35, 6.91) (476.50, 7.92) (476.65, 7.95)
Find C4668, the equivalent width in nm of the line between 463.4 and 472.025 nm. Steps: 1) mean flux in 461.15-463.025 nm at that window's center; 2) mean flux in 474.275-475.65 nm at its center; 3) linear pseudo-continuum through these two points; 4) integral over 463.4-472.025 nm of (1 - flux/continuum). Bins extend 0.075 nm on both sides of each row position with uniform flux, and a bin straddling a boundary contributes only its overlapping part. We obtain 0.720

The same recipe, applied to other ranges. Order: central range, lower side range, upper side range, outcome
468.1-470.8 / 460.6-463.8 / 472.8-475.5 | 0.26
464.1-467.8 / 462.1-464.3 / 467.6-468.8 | 0.20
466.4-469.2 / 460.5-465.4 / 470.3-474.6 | 0.17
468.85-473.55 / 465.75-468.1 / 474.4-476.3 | -0.11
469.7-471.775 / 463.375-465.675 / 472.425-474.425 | 0.15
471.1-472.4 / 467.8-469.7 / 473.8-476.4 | -0.08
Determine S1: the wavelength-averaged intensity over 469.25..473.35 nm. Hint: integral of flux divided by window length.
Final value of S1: 8.07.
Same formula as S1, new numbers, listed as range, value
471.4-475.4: 8.52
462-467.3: 7.91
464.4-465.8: 7.71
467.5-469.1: 7.96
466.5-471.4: 7.74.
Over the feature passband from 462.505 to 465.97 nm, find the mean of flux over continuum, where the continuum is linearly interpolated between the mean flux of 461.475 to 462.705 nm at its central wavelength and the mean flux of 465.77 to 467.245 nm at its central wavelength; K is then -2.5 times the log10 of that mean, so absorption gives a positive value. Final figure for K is 0.02 mag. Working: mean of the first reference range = 8.46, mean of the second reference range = 7.72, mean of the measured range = 7.94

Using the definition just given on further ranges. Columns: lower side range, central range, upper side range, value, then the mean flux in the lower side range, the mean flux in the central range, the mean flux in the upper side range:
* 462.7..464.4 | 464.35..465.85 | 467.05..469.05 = 0.039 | 8.05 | 7.7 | 7.85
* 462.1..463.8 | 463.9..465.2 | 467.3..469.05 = 0.121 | 8.41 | 7.37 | 7.87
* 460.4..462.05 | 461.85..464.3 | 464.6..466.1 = -0.001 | 8.5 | 8.21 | 7.82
